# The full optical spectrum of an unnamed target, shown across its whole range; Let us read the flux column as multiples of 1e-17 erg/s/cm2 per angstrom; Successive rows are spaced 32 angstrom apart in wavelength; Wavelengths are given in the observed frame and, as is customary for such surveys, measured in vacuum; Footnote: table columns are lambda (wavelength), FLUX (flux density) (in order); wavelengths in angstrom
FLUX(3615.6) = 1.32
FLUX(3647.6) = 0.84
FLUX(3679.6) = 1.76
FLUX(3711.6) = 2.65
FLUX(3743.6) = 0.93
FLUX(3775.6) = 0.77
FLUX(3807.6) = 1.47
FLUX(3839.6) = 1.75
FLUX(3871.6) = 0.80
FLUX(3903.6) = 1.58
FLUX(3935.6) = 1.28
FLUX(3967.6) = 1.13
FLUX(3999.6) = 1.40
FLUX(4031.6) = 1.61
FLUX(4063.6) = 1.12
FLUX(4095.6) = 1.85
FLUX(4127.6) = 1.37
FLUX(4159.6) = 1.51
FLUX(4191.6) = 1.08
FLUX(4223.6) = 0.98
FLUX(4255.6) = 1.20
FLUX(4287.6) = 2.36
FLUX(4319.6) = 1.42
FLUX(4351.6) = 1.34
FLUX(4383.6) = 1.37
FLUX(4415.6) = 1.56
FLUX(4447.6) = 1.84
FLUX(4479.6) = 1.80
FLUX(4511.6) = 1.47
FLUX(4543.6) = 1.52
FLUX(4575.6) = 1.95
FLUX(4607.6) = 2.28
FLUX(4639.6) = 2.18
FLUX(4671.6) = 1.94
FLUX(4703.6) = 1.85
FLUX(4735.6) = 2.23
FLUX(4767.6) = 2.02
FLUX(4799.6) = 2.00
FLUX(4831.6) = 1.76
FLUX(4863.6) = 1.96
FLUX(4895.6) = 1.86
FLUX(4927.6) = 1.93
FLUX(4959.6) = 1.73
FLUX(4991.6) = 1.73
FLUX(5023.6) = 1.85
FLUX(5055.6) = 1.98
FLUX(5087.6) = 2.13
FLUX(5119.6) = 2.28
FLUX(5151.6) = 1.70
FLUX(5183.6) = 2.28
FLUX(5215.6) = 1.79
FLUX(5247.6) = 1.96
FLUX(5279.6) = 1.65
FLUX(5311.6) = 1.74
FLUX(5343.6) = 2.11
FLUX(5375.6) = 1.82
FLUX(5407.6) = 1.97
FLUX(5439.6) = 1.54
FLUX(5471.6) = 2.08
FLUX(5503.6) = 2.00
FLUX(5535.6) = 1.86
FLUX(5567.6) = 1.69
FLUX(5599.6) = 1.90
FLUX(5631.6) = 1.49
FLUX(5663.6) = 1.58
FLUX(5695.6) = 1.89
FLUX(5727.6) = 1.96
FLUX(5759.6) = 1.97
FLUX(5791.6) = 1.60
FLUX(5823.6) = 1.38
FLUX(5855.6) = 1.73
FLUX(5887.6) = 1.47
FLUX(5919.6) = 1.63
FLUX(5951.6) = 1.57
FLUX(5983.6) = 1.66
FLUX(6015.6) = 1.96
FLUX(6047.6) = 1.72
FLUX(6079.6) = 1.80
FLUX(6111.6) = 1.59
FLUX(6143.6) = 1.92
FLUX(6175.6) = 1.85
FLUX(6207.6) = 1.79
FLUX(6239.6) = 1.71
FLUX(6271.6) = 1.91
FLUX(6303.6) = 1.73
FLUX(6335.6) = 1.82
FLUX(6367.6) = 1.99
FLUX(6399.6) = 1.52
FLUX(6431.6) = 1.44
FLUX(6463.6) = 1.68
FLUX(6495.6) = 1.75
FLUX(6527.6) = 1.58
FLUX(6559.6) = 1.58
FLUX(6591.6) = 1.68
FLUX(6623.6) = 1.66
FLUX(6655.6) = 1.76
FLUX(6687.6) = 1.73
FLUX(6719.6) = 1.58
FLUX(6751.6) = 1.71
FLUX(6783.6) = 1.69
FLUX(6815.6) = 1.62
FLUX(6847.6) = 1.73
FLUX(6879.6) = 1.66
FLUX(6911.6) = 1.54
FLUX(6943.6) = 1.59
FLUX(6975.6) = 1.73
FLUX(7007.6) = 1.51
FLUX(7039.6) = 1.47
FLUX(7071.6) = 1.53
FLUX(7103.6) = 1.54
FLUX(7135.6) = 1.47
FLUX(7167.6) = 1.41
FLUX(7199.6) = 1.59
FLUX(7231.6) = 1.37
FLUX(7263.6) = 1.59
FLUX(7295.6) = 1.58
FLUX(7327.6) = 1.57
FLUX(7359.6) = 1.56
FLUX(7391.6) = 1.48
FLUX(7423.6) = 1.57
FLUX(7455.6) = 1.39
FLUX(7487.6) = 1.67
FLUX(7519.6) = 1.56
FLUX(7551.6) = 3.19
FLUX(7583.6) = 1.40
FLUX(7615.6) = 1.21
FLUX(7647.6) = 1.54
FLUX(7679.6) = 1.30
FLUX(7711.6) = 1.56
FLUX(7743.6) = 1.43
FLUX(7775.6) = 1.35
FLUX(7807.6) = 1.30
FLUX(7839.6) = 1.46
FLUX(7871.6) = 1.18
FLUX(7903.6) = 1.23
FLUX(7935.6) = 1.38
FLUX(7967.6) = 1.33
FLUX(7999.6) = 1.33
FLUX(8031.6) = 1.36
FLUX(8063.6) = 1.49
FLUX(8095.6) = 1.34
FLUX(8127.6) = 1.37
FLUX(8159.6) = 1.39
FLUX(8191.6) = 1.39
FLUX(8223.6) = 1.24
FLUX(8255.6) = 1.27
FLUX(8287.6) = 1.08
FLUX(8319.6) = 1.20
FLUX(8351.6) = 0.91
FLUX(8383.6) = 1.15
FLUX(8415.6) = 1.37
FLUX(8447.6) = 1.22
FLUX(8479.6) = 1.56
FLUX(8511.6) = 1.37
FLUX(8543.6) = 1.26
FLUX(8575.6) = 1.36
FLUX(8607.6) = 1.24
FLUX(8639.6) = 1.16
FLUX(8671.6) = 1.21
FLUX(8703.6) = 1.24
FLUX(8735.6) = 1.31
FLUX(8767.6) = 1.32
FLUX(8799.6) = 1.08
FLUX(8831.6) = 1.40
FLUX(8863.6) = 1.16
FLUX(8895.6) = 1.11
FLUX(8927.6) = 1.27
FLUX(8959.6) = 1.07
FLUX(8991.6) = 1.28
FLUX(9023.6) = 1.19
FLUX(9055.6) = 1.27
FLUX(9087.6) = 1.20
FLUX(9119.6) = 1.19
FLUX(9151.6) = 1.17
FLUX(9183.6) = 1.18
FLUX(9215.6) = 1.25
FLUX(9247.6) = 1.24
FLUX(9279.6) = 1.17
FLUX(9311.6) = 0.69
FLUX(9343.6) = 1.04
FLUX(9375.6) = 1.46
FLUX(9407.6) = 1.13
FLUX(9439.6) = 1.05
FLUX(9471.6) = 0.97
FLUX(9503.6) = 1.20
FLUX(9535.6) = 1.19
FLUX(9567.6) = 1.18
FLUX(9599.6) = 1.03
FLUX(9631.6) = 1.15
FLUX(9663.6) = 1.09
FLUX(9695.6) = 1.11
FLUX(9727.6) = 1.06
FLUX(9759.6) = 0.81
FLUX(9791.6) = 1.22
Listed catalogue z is 0.15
